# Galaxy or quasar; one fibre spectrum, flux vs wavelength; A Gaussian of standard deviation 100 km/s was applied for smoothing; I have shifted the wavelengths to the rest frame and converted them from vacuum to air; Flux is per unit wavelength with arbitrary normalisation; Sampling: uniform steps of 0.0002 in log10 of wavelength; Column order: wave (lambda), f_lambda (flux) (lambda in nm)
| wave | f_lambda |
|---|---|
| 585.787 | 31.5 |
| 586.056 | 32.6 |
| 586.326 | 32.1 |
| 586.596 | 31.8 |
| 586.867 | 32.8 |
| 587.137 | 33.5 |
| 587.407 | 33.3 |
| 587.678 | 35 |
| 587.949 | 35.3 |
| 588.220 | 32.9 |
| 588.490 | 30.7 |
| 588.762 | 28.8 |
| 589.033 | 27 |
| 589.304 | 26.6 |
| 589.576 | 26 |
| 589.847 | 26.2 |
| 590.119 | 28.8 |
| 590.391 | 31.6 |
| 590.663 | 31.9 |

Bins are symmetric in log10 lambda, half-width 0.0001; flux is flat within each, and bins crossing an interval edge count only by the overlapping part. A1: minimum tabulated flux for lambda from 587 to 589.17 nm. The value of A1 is 27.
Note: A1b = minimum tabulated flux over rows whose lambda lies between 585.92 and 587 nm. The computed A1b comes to 31.8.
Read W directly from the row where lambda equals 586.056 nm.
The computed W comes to 32.6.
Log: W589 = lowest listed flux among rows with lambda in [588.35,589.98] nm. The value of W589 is 26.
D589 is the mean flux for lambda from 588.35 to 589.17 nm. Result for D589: 28.9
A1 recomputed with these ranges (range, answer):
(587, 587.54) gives 33.3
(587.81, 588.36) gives 32.9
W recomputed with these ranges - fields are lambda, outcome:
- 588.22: 32.9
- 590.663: 31.9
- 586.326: 32.1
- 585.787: 31.5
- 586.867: 32.8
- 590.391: 31.6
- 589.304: 26.6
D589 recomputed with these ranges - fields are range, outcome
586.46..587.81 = 33.3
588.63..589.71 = 27.1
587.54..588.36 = 34.4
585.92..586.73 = 32.2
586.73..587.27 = 33.1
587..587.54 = 33.4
